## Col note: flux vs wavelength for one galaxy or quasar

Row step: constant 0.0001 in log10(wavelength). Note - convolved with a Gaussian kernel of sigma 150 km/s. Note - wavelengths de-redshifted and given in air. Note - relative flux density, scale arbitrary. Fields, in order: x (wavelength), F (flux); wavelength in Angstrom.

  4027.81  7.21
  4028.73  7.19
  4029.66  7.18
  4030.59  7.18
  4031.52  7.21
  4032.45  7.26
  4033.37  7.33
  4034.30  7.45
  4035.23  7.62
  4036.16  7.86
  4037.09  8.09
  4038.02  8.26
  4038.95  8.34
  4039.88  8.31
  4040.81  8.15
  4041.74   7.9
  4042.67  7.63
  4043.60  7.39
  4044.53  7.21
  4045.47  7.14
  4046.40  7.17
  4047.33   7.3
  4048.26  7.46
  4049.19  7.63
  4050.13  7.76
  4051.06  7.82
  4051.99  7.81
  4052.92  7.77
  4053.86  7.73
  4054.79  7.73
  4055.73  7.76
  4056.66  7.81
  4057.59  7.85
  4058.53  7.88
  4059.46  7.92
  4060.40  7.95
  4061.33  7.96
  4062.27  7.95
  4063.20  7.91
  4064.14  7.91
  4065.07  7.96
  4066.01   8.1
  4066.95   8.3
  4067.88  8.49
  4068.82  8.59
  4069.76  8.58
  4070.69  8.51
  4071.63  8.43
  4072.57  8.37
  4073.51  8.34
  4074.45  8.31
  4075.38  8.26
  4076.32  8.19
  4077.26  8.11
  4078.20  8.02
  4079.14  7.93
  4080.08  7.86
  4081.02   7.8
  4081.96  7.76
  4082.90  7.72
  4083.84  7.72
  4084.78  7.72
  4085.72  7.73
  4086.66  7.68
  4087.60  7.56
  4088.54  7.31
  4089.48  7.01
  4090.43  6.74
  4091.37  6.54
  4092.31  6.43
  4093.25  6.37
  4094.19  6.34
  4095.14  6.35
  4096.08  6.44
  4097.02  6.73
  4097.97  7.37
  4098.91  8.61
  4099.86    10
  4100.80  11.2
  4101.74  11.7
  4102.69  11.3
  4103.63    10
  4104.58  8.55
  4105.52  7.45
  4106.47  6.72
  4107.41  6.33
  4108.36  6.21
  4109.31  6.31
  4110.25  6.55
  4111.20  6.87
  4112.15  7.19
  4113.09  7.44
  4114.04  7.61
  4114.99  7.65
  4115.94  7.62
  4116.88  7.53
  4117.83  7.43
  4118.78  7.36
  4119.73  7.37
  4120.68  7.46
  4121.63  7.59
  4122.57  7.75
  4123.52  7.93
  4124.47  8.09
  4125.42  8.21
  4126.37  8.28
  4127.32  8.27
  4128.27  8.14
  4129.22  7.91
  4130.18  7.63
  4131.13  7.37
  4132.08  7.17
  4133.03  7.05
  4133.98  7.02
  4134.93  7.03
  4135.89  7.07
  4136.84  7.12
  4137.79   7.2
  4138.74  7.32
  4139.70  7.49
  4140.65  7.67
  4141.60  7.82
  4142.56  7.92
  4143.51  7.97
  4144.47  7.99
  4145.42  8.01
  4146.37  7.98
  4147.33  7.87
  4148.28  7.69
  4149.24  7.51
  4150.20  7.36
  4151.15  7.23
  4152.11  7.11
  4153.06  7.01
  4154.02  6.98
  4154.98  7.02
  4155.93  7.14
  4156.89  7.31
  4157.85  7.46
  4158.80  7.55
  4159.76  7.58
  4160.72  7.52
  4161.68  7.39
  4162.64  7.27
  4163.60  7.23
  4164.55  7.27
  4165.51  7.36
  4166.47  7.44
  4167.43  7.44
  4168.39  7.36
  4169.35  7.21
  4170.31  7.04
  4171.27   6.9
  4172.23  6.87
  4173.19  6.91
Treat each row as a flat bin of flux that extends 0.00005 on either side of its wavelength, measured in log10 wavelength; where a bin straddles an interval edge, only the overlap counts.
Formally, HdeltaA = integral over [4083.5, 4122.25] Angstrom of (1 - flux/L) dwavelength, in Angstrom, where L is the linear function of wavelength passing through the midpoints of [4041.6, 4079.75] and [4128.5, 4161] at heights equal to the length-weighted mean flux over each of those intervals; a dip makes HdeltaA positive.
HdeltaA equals 0.4 Angstrom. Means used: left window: 7.92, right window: 7.45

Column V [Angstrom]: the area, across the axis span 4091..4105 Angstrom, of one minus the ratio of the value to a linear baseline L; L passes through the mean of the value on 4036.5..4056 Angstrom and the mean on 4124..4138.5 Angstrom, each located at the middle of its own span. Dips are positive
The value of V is -1.2 Angstrom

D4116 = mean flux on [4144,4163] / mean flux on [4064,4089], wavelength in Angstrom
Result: 0.93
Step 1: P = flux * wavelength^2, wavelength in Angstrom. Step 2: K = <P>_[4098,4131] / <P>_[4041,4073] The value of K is 1.0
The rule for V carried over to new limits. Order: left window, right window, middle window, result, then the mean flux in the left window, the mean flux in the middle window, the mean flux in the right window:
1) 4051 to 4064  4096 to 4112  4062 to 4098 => 1.4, 7.85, 7.68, 8.16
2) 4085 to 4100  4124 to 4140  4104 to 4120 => 0.3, 7.15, 7.2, 7.55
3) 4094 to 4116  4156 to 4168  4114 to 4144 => 0.3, 7.88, 7.59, 7.39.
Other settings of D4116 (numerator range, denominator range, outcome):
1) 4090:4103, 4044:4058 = 1.05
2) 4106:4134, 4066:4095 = 0.96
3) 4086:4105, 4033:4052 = 1.04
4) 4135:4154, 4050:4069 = 0.95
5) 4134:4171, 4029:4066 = 0.96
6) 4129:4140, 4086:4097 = 1.07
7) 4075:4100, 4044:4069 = 0.96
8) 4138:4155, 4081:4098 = 1.07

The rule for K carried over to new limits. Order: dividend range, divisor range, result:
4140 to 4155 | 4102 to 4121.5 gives 1.02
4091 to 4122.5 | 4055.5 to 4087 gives 0.97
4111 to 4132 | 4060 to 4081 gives 0.96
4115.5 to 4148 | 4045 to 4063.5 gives 1.03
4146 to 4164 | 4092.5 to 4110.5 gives 0.96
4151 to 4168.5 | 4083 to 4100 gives 1.05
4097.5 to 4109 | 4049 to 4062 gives 1.15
